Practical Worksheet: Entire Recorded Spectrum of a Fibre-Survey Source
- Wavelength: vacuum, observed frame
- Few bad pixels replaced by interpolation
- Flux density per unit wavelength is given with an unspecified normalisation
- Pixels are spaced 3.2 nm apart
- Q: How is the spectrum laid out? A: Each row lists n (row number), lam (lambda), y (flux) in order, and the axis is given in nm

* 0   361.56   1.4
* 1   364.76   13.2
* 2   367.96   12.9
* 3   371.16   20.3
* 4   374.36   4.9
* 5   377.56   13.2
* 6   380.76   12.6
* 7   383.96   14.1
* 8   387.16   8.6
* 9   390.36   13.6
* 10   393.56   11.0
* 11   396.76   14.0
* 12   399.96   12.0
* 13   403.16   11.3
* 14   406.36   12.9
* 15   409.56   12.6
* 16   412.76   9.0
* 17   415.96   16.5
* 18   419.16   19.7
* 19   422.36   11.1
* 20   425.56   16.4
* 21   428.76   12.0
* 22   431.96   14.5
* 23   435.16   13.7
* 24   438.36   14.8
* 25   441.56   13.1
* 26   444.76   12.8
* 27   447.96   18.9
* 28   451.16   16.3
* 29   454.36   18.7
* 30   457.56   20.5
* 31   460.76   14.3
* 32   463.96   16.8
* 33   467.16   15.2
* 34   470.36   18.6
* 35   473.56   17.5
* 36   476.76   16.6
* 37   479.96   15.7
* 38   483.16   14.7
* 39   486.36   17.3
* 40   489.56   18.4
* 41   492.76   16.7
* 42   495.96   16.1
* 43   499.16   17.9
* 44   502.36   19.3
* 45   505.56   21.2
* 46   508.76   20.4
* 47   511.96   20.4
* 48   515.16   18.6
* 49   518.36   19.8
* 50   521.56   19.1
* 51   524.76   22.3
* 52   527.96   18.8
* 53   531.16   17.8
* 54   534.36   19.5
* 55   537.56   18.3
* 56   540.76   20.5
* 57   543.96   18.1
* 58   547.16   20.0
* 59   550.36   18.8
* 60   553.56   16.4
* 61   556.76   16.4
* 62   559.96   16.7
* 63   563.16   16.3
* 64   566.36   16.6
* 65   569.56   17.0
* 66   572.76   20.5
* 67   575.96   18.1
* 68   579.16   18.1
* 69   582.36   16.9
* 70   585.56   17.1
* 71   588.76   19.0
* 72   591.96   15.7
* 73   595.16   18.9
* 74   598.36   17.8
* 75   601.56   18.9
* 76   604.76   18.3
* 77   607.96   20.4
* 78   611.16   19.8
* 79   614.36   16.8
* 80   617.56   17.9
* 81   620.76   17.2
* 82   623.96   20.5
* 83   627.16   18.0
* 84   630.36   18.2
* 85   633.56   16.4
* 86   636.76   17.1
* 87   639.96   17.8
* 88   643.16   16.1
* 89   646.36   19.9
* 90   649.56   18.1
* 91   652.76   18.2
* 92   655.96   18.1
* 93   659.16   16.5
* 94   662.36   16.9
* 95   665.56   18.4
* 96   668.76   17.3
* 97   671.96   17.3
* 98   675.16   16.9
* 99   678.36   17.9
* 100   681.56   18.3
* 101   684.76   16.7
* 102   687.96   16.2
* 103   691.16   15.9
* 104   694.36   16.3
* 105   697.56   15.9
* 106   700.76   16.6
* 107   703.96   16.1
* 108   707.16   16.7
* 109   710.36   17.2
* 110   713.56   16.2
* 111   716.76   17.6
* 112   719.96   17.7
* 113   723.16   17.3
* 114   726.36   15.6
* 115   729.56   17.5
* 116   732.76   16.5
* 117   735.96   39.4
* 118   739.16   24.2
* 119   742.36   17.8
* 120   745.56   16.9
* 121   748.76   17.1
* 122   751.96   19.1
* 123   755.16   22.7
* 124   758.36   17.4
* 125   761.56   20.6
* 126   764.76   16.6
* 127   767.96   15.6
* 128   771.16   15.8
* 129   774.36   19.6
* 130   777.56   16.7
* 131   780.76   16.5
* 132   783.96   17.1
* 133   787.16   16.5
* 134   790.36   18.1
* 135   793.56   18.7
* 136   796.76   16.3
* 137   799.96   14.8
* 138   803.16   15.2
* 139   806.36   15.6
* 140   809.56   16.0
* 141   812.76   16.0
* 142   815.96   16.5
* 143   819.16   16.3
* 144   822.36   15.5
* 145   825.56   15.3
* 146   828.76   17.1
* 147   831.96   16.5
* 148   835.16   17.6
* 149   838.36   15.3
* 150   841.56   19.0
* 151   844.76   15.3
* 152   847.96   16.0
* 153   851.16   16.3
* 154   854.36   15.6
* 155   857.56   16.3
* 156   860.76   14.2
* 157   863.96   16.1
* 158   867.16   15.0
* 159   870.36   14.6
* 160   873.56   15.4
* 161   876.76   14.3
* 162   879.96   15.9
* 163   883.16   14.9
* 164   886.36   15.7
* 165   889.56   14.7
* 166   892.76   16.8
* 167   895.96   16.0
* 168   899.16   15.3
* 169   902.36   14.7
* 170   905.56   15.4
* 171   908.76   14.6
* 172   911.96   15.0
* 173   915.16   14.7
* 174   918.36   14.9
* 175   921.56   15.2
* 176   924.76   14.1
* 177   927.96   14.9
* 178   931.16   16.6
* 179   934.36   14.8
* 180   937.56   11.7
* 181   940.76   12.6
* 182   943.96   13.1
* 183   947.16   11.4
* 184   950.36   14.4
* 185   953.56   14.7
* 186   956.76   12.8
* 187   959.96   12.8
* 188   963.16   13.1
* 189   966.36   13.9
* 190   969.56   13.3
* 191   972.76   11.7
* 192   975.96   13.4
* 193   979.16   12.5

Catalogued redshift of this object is 0.122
